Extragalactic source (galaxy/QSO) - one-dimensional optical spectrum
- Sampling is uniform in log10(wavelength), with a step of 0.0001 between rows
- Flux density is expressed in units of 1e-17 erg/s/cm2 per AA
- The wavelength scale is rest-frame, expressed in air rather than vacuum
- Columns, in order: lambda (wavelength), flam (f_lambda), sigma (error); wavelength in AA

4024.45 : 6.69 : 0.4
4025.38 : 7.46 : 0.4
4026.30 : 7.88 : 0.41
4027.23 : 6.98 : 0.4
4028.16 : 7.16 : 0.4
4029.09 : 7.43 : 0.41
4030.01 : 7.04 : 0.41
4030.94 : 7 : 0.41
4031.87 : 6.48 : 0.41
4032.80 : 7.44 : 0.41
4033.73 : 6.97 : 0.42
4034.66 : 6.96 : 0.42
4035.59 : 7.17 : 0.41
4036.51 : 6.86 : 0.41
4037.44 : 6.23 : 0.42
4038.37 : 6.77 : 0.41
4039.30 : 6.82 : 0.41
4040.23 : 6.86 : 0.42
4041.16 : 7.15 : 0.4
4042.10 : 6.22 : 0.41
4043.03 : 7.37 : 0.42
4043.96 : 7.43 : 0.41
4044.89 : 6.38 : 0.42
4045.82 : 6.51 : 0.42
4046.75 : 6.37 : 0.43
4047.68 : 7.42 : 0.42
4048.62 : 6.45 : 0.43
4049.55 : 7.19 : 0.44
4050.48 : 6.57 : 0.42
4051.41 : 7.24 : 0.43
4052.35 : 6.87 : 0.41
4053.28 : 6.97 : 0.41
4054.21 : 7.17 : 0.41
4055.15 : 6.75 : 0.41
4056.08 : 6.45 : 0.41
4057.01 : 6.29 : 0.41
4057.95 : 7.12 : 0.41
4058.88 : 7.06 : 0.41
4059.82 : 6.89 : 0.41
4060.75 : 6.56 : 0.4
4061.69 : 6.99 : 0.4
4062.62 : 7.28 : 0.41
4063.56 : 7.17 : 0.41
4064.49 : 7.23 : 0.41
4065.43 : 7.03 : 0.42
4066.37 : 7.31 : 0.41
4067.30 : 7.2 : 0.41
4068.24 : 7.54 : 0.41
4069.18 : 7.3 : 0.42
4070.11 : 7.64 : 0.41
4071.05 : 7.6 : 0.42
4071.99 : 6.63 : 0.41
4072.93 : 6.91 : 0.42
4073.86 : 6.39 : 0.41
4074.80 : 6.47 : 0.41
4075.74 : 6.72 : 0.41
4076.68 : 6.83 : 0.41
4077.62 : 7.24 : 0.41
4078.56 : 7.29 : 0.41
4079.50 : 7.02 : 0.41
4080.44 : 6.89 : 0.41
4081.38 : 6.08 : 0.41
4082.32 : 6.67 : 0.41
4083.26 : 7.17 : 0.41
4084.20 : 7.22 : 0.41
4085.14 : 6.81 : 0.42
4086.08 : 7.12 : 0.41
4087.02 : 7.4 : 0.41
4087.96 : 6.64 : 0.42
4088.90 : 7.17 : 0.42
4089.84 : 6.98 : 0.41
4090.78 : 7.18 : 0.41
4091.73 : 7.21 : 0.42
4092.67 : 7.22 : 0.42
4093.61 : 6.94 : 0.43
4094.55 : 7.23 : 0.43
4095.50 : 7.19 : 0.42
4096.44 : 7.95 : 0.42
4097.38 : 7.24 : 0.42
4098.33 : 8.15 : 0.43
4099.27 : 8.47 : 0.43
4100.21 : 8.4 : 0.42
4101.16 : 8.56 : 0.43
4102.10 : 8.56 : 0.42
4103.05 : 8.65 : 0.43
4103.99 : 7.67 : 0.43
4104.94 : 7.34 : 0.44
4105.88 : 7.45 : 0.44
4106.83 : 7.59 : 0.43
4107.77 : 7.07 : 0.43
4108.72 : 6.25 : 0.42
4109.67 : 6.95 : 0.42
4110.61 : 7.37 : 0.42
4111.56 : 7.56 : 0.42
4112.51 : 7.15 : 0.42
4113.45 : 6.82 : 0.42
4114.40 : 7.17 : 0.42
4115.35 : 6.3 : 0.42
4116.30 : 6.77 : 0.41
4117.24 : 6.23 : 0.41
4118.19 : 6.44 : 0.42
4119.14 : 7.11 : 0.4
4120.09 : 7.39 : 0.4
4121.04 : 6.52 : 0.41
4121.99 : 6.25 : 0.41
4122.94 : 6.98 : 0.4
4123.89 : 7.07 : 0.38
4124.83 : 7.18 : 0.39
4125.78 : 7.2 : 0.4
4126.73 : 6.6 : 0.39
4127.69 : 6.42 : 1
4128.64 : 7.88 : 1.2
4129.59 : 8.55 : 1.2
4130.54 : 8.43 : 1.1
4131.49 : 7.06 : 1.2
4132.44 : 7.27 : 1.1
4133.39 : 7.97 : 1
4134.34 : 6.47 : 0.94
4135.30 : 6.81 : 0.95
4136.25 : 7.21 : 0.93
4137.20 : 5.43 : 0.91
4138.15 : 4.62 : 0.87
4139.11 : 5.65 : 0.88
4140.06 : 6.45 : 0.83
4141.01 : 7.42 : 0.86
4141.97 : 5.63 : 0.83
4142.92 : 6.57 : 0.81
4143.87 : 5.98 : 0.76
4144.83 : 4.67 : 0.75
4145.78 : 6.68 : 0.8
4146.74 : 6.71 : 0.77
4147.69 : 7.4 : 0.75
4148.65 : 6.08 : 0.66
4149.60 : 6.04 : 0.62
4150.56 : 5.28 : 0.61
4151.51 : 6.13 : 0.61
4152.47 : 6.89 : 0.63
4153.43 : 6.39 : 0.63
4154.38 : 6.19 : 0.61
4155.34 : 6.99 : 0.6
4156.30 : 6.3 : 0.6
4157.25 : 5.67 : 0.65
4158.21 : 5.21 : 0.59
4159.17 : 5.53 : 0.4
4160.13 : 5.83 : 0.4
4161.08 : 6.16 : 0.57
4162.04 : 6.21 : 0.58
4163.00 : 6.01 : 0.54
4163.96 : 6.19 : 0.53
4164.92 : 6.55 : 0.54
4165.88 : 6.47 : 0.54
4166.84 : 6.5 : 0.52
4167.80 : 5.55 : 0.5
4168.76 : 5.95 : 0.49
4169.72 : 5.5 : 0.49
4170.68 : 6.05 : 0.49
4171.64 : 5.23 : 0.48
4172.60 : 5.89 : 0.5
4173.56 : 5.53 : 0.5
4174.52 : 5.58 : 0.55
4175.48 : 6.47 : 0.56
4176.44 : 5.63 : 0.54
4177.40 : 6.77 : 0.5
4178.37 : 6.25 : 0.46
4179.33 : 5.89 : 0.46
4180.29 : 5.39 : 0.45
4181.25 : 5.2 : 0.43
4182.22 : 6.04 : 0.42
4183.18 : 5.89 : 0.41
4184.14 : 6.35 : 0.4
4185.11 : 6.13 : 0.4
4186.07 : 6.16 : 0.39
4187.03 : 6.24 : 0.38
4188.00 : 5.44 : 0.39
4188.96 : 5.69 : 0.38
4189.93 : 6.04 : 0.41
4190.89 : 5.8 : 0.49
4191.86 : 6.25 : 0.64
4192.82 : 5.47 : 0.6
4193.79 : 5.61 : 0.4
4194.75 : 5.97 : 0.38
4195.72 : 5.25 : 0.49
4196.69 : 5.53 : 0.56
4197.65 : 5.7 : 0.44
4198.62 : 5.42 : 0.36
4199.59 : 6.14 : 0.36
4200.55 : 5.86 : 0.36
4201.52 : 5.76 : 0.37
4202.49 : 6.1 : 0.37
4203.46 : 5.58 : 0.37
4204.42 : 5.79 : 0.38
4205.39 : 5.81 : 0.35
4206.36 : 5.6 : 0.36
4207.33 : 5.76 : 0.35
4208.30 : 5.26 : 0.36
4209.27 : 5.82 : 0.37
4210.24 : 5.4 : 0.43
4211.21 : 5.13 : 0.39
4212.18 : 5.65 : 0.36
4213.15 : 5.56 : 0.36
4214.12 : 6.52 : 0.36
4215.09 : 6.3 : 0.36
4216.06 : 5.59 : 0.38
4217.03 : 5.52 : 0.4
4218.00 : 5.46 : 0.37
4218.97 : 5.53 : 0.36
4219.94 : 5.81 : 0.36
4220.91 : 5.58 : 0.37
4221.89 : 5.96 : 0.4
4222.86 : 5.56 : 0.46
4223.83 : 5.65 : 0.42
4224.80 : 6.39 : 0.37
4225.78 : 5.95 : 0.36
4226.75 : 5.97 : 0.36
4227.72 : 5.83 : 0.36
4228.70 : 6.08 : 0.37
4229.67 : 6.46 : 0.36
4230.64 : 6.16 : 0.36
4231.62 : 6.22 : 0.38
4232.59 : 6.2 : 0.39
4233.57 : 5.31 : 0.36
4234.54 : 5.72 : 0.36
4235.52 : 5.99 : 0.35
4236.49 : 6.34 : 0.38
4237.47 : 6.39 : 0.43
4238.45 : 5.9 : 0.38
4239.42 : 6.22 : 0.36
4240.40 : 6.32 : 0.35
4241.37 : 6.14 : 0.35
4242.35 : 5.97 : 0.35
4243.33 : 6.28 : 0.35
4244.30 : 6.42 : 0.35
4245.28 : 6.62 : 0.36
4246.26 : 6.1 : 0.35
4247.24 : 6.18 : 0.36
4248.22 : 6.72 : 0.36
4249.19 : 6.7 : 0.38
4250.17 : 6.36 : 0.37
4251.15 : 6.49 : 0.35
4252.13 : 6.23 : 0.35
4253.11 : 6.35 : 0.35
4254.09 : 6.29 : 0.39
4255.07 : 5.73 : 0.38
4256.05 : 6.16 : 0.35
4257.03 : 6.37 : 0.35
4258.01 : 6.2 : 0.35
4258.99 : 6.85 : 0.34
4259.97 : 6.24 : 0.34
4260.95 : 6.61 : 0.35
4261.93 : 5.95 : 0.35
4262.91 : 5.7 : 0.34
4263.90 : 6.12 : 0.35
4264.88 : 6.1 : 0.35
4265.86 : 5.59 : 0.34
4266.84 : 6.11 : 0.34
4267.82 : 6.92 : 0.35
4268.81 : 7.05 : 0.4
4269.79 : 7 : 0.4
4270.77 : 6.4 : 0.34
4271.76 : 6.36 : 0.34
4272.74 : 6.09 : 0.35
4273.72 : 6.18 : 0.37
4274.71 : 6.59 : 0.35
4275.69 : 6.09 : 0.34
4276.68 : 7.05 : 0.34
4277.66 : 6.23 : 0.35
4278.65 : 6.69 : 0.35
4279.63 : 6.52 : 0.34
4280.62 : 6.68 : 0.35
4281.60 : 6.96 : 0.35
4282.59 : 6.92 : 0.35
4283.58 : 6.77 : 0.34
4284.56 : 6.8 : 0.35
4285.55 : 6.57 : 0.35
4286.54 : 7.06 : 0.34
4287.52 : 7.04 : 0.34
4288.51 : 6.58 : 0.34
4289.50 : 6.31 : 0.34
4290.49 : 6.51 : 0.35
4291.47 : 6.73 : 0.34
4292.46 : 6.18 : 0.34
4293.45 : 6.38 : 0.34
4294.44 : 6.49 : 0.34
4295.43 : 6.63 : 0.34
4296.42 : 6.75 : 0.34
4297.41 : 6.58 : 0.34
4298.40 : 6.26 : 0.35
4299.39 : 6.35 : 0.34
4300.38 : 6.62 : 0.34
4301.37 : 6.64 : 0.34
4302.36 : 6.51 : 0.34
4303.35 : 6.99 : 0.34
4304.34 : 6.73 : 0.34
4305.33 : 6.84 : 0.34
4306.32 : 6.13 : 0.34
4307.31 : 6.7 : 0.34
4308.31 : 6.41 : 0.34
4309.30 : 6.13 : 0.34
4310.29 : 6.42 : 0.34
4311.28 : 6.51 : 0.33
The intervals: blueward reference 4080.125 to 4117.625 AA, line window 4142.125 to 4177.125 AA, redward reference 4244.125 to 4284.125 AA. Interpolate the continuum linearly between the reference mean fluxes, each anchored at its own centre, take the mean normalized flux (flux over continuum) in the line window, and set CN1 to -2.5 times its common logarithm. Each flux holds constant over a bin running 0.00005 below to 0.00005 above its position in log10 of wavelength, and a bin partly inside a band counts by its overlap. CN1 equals 0.15 mag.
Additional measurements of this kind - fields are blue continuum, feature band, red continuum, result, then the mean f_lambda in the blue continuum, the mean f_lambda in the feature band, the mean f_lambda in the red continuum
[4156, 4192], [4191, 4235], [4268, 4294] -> 0.07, 5.93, 5.78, 6.61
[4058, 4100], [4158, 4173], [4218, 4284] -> 0.13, 7.13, 5.94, 6.24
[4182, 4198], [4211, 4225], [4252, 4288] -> 0.06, 5.86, 5.75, 6.45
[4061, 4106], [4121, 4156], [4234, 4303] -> 0.06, 7.27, 6.62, 6.41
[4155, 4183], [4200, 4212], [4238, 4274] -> 0.08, 5.94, 5.66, 6.3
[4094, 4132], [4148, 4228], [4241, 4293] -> 0.17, 7.33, 5.87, 6.43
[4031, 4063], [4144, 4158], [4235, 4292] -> 0.07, 6.86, 6.22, 6.41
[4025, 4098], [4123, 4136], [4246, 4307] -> -0.07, 7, 7.29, 6.48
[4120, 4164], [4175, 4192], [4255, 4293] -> 0.09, 6.5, 5.97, 6.47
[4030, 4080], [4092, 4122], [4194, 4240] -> -0.12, 6.94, 7.33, 5.82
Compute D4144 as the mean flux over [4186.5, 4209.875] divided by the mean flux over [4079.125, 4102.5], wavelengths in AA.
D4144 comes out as 0.78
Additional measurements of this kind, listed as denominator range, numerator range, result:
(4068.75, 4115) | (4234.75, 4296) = 0.88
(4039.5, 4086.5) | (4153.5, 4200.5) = 0.85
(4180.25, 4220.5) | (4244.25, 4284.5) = 1.11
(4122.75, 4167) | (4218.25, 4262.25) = 0.95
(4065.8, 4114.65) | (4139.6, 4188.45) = 0.84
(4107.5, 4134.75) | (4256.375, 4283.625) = 0.91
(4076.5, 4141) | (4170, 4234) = 0.82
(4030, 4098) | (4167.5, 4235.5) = 0.83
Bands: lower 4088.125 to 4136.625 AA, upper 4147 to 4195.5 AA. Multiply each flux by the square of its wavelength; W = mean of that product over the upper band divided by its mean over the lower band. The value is 0.85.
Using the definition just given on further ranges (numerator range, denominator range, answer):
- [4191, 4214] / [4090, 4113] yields 0.79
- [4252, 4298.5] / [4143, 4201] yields 1.14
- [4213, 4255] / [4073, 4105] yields 0.89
